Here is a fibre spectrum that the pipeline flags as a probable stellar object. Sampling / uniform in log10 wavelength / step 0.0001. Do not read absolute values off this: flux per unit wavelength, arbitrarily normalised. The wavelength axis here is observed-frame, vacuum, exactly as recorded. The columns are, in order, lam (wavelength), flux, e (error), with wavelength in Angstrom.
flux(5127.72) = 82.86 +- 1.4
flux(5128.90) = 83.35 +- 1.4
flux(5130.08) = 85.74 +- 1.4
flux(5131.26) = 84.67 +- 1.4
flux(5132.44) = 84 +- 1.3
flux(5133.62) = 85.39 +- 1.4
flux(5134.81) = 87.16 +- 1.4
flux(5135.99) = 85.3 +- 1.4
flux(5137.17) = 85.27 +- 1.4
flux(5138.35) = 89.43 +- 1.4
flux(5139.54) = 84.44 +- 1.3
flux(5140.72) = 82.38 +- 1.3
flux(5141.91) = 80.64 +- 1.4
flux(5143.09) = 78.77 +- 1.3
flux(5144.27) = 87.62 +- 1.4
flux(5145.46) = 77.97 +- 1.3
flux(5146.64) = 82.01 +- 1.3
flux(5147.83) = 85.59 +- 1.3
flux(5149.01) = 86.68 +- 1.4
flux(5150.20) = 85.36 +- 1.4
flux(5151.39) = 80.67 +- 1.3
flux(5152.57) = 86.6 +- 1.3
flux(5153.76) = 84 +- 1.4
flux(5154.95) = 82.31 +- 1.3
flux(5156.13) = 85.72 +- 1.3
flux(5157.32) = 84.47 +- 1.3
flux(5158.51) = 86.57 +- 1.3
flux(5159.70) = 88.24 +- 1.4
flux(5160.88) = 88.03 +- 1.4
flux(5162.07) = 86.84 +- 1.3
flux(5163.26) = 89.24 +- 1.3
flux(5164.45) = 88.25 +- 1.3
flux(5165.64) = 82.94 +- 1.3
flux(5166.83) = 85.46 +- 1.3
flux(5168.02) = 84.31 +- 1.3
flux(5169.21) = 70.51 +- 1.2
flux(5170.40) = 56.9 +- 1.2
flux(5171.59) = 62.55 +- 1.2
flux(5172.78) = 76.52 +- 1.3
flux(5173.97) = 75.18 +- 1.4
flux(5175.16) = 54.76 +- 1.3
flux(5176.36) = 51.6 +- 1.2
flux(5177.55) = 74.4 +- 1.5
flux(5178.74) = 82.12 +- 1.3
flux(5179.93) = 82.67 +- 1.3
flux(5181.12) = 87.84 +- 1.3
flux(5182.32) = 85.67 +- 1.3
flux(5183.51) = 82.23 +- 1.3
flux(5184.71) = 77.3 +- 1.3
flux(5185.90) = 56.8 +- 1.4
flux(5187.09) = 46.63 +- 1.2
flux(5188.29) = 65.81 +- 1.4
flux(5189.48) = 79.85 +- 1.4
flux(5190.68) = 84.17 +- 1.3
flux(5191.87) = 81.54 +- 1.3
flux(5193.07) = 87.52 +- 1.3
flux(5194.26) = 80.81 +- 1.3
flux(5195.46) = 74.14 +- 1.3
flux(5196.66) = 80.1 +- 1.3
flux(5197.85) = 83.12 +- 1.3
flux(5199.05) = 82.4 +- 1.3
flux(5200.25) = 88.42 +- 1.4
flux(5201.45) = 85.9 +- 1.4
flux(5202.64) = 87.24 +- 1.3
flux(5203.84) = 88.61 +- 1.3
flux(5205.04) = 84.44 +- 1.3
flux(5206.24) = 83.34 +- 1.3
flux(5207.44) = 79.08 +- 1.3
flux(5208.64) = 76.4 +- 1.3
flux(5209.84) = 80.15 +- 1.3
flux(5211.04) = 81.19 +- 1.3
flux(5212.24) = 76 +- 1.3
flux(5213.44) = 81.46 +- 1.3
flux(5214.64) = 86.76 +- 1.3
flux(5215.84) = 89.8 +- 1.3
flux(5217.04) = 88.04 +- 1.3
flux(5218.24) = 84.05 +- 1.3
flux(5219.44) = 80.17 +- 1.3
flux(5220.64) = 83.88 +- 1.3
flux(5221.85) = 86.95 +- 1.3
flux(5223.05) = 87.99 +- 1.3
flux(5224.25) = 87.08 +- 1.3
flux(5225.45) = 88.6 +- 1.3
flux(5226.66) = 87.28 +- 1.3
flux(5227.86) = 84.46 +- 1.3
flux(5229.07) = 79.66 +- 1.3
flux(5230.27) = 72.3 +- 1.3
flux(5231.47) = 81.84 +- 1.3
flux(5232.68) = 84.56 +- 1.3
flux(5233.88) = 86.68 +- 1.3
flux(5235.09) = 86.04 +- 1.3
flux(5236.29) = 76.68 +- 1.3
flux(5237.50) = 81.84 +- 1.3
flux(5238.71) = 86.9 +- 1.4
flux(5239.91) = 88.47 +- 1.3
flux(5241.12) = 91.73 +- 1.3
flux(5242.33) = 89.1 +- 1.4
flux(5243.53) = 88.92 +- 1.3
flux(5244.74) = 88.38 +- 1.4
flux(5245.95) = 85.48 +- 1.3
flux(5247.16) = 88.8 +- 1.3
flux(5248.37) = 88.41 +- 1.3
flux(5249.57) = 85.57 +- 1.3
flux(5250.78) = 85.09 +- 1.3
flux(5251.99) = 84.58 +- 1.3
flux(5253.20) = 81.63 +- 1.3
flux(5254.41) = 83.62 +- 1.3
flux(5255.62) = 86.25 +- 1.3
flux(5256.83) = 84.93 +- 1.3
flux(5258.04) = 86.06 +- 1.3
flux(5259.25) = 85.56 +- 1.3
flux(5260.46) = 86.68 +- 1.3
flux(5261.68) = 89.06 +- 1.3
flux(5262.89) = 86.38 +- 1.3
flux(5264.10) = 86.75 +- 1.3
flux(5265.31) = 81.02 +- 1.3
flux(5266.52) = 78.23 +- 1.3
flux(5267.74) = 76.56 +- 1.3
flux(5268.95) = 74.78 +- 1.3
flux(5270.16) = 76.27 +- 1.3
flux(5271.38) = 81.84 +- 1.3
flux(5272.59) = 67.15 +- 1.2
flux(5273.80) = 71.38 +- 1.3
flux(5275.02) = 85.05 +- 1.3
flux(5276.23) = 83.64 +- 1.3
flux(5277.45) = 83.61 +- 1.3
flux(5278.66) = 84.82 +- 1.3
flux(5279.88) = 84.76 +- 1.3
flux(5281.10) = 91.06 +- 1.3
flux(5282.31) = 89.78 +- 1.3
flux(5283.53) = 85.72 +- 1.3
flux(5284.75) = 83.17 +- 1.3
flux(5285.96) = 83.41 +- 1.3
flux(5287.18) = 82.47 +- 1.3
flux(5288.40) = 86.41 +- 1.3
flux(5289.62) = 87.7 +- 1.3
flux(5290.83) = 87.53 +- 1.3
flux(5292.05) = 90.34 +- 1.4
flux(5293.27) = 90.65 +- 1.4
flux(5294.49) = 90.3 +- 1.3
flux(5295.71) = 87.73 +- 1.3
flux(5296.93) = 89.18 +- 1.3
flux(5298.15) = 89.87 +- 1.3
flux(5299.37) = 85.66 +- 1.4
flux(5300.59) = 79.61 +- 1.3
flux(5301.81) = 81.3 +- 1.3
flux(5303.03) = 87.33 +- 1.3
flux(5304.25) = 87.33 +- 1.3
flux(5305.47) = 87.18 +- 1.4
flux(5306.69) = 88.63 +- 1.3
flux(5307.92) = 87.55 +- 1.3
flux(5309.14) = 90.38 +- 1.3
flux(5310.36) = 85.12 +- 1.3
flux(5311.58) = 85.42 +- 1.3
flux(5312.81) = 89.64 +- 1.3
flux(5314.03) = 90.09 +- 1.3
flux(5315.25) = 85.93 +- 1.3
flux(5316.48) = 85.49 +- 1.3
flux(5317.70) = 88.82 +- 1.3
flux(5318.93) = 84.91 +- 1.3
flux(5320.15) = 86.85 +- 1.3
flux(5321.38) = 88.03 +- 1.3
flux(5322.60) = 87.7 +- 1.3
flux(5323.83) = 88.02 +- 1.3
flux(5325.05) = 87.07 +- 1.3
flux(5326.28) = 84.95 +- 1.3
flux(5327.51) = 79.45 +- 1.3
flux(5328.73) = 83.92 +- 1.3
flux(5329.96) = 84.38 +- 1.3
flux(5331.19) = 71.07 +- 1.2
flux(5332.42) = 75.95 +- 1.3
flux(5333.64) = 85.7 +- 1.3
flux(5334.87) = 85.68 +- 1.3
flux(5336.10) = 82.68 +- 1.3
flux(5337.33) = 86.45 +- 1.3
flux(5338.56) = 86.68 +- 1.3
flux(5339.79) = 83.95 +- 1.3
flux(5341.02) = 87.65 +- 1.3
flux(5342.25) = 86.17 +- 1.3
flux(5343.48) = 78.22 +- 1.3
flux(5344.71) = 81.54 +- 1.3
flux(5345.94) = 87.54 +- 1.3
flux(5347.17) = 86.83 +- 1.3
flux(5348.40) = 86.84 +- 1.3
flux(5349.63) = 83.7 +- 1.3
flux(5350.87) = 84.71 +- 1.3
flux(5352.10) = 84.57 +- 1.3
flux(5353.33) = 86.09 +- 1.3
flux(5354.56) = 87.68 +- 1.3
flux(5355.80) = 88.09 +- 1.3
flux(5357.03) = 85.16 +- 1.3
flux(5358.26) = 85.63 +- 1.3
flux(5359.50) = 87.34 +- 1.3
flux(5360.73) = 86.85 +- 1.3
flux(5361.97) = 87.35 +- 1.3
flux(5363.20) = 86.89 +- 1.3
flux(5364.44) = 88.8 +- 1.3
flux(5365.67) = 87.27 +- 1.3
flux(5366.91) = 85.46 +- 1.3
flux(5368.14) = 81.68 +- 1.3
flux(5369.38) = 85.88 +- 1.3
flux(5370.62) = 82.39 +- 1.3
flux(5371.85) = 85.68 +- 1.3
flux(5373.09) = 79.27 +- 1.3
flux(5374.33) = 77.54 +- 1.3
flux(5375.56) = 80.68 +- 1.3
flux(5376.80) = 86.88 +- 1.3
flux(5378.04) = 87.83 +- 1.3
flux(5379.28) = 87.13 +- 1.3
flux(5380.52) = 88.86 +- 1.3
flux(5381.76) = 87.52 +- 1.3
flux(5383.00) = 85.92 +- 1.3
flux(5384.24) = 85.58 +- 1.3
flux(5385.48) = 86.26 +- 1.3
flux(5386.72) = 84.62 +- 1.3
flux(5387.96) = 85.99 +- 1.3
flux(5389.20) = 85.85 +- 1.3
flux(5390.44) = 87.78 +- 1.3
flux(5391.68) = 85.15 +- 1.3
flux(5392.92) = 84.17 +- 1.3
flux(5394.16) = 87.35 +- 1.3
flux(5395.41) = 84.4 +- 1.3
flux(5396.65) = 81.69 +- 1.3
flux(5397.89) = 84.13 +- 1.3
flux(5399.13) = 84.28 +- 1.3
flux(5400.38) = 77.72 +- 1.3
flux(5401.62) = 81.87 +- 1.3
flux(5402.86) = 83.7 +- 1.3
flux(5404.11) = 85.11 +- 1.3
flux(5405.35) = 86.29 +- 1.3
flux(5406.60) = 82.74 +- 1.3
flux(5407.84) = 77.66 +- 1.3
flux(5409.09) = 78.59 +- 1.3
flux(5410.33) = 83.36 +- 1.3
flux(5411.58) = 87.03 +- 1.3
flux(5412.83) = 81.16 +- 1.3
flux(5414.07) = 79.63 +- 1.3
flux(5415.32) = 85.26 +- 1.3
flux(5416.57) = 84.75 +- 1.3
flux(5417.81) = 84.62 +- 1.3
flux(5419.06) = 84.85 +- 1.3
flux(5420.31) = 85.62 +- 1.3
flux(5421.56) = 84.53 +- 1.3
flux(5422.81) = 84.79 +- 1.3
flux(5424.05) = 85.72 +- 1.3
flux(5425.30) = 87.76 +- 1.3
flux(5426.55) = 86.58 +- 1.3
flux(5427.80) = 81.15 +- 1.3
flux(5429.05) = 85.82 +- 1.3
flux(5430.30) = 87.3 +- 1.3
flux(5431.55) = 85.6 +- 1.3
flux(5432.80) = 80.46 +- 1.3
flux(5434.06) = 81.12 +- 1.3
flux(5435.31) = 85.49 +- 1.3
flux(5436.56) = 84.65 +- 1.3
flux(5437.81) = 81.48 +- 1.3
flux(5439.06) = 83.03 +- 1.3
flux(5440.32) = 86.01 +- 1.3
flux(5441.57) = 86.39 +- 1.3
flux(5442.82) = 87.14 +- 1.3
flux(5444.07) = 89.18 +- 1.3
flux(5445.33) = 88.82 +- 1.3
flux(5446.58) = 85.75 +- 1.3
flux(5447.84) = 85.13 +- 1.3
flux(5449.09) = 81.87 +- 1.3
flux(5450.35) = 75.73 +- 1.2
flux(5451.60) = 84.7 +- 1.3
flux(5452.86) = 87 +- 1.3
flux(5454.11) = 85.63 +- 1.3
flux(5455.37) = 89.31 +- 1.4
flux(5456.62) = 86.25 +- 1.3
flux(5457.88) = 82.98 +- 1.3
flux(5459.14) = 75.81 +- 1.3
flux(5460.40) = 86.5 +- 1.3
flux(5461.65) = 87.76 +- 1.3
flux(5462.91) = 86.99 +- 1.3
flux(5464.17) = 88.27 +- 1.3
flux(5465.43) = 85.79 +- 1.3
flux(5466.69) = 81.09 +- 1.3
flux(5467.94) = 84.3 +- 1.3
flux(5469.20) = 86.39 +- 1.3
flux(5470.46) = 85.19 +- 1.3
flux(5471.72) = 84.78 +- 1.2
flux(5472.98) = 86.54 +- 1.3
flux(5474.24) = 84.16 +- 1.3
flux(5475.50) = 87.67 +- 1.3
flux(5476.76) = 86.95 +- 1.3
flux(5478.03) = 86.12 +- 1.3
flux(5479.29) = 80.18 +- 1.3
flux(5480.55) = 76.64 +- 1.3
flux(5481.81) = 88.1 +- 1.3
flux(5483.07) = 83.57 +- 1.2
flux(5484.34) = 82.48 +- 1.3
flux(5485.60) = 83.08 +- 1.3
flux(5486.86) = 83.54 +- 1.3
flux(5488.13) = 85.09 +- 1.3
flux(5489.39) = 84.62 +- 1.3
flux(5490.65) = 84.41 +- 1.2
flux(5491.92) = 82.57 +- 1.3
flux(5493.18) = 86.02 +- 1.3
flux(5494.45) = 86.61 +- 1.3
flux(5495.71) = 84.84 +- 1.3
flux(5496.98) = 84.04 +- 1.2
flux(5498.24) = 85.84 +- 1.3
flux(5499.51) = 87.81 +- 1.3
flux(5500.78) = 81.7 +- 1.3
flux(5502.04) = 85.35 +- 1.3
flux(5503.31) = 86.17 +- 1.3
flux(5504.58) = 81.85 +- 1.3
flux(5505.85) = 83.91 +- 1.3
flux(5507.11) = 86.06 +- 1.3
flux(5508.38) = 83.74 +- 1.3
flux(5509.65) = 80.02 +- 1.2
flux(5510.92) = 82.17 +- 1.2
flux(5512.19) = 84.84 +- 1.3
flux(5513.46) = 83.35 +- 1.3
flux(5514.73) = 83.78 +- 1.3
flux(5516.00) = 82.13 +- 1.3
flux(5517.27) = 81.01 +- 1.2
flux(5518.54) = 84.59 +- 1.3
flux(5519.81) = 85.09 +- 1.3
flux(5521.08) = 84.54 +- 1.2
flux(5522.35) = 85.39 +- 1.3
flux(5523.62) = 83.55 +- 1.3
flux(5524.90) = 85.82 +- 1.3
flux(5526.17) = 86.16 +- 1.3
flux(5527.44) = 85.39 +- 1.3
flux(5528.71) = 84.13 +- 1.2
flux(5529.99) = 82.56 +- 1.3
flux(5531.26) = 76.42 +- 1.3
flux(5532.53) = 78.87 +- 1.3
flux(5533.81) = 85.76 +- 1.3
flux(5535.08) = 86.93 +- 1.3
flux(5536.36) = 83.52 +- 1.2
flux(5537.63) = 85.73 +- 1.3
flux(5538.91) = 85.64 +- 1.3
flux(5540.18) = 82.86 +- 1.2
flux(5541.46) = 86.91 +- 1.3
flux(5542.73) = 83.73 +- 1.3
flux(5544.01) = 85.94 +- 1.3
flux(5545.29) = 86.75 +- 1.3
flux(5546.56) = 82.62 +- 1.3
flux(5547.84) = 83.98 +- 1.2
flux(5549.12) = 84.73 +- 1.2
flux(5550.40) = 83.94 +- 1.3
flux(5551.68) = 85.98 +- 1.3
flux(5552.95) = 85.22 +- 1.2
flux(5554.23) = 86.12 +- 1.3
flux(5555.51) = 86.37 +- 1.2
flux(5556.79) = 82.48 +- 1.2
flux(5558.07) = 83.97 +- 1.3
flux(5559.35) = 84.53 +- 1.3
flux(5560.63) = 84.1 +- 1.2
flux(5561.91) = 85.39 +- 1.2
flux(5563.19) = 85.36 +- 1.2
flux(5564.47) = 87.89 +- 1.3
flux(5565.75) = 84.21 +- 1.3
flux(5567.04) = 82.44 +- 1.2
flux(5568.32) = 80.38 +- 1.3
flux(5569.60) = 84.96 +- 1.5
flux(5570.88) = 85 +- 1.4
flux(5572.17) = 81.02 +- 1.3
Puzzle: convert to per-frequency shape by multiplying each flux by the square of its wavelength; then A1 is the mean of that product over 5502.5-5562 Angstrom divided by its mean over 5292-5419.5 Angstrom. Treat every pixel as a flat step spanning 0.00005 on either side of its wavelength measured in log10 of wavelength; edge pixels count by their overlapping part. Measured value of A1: 1.05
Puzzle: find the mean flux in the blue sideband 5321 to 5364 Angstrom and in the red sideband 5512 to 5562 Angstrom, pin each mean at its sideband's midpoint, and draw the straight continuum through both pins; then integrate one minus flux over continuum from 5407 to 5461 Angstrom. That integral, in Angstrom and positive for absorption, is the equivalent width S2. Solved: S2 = 0.2 Angstrom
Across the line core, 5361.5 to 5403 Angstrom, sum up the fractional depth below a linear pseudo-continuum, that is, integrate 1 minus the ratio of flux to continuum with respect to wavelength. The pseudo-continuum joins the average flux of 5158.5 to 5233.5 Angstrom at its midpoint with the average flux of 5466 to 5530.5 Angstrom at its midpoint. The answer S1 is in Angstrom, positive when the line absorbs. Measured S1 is -1.08 Angstrom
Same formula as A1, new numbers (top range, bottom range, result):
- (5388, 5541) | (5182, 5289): 1.11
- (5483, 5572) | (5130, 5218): 1.19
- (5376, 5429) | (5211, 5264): 1.06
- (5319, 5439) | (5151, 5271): 1.10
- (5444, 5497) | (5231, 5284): 1.09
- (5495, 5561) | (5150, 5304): 1.14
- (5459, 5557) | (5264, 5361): 1.07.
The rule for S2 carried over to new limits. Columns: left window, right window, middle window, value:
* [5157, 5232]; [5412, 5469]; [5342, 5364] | -0.7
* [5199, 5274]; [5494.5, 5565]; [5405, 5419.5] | 0.2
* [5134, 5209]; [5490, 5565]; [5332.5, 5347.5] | -0.4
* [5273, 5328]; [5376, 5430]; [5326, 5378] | 0.6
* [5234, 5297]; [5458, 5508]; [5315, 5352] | 0.1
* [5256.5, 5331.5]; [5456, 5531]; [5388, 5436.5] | 0.3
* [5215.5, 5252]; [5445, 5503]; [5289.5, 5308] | -0.5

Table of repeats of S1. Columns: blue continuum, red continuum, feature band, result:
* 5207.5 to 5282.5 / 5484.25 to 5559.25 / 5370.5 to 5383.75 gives -0.10 Angstrom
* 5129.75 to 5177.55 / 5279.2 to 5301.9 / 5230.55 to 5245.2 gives -0.17 Angstrom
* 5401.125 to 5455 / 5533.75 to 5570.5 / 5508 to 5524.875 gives 0.23 Angstrom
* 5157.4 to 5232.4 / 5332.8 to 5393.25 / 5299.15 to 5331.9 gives -0.67 Angstrom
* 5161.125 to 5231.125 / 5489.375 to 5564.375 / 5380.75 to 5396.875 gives -0.65 Angstrom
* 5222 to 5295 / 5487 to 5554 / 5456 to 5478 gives -0.22 Angstrom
